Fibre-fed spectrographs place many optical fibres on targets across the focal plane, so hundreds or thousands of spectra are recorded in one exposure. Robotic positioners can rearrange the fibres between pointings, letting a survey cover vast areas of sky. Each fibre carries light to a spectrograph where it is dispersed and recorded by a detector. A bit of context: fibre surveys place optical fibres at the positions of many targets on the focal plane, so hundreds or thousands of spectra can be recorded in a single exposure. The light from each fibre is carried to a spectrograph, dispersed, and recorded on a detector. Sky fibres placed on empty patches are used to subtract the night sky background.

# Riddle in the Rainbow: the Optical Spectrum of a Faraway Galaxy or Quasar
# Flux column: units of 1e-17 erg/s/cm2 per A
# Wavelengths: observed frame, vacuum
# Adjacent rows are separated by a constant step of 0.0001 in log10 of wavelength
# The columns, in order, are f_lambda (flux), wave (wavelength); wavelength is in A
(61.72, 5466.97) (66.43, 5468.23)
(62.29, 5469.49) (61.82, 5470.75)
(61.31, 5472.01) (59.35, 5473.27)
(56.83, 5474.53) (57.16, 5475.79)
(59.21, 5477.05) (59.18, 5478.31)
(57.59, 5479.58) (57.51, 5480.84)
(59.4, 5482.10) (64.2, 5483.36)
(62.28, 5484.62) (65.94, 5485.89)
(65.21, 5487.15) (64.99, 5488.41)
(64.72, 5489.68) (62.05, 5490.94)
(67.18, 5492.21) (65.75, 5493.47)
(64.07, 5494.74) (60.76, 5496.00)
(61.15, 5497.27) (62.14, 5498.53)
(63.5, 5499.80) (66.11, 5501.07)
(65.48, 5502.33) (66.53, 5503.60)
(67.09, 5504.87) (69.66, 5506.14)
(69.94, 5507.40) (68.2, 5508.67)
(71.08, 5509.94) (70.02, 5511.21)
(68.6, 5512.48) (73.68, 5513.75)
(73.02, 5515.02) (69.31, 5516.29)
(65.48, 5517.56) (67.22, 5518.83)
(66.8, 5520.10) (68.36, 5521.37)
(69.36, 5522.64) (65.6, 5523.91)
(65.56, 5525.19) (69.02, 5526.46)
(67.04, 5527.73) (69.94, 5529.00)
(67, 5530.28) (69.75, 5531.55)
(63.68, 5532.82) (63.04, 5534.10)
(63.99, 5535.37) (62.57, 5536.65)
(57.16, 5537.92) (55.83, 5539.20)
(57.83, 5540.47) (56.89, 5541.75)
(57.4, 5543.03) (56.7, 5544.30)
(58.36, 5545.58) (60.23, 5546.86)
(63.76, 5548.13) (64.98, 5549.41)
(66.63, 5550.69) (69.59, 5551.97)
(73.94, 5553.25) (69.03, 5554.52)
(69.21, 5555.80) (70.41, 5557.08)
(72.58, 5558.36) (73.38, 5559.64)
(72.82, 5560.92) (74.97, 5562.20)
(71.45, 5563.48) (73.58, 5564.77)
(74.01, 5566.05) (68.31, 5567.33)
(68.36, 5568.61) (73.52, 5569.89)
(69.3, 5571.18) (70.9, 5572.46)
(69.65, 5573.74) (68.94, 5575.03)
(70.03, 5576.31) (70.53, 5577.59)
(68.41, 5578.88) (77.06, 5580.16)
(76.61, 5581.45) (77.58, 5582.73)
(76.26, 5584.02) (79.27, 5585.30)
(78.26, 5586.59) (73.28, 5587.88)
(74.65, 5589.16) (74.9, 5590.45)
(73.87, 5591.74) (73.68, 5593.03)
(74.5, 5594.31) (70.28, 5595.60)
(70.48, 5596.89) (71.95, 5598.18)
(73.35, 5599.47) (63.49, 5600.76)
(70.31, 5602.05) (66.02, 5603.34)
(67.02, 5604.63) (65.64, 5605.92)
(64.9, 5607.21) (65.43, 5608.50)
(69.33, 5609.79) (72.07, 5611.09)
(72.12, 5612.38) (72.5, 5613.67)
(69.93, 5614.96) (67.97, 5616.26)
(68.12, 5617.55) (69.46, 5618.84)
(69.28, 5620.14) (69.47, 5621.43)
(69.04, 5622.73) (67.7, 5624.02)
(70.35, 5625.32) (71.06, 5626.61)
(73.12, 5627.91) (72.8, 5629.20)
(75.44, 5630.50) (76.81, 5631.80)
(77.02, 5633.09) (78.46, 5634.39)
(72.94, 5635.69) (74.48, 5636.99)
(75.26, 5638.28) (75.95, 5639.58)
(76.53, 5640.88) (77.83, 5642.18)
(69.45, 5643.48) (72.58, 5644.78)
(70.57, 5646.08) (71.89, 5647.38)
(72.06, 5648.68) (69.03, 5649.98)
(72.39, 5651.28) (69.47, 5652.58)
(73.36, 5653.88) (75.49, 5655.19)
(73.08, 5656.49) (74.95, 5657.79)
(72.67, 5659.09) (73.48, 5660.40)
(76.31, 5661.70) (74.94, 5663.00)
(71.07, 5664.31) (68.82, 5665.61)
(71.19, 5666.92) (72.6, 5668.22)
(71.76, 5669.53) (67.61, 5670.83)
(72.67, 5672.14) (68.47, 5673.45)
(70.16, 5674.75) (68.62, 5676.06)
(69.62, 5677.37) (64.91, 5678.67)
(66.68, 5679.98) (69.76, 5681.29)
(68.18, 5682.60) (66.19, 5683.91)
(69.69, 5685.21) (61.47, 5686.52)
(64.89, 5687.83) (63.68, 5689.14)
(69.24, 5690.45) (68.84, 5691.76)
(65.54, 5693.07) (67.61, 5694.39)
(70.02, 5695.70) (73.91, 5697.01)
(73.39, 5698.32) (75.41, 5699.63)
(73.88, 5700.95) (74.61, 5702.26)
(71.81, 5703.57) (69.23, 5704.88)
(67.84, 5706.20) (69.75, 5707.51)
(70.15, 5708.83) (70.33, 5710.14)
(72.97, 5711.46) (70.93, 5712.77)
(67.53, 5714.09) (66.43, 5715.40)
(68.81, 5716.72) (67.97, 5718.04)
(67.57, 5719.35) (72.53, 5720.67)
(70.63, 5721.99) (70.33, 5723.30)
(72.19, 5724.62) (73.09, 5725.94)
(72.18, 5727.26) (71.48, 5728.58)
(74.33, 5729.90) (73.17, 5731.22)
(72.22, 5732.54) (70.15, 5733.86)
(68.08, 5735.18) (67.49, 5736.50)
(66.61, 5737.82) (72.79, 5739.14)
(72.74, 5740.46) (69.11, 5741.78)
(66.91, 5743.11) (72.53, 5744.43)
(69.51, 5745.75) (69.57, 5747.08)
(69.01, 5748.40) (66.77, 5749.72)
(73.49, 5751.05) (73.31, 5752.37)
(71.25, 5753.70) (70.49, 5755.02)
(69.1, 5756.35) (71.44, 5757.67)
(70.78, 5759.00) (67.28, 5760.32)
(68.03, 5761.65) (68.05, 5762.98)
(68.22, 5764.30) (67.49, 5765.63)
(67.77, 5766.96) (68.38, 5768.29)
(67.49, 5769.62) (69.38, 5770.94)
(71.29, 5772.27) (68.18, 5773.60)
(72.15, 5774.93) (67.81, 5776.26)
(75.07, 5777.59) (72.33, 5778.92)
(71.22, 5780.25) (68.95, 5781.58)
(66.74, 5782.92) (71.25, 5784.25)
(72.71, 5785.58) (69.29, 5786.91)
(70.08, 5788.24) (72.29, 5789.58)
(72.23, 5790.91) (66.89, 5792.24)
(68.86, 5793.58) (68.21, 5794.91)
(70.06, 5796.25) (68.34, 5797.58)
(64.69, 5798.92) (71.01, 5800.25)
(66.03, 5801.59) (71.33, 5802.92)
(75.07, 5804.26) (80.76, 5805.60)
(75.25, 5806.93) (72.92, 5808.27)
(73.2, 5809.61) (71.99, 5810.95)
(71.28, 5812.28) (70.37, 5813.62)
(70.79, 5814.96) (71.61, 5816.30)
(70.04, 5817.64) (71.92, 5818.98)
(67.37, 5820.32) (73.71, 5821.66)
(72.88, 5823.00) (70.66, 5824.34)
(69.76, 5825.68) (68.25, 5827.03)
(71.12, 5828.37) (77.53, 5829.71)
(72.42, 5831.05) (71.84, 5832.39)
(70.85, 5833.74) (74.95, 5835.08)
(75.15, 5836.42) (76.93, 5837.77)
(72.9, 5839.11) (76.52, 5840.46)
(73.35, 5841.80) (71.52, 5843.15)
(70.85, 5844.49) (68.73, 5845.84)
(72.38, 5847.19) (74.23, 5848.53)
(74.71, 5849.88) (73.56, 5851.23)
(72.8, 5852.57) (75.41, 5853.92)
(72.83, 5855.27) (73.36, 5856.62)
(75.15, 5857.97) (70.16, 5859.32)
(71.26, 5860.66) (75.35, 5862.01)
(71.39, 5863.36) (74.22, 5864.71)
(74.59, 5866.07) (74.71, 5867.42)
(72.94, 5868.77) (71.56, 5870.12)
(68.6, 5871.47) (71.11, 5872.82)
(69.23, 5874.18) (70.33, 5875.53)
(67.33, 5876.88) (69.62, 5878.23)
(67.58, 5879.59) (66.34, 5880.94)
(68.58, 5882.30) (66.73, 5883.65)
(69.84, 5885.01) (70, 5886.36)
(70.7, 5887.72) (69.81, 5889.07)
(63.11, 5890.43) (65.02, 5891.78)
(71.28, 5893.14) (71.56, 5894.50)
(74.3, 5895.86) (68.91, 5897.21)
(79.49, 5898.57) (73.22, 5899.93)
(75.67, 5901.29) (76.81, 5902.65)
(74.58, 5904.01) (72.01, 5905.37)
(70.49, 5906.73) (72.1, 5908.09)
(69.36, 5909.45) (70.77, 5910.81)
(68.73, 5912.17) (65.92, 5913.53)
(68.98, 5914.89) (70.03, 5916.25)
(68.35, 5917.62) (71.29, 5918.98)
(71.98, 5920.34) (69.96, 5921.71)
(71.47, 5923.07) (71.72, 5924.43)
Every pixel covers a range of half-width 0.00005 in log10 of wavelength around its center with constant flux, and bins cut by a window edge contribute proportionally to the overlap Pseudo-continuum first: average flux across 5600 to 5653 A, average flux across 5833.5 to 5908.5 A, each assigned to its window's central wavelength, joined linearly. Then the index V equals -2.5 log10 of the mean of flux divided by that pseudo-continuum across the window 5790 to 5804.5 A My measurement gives 0.038 mag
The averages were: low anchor 71.1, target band 69.2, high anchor 71.9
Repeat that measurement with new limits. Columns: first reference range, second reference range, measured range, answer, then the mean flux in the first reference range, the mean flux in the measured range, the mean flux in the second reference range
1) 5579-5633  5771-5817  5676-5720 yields 0.034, 71.6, 69.1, 70.9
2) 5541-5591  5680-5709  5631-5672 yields -0.056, 70.1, 73.2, 69.2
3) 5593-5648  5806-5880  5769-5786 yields 0.025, 71.3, 70.3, 72.2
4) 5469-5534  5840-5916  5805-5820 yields -0.035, 65.1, 72.6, 71.4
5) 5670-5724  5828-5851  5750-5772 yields 0.025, 69.3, 69.5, 73.3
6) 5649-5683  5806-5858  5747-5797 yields 0.034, 71.1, 69.8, 72.6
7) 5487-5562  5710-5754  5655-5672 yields -0.055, 66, 72.5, 70.4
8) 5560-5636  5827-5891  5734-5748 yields 0.033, 71.7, 69.6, 71.8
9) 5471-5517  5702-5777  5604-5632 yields -0.041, 64.4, 69.9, 70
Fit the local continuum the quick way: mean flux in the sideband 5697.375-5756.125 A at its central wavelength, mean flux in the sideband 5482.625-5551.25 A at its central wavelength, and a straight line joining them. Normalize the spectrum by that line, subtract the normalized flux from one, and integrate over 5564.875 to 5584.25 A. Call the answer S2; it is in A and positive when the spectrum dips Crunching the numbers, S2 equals -1.55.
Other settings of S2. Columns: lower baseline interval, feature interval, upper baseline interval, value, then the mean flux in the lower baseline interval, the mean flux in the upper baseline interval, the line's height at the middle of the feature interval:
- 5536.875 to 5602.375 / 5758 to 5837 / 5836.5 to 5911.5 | 0.6 A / 69.5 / 71.8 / 71.2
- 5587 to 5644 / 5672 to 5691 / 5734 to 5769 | 0.8 A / 71.6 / 69.5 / 70.6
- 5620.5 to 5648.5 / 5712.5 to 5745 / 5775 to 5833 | 0.8 A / 73.2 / 71.1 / 72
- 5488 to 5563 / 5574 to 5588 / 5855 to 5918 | -1.5 A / 66.1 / 70.9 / 66.9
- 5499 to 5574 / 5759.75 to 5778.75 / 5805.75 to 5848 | 0.6 A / 67.2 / 72.3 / 71.3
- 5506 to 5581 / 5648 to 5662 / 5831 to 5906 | -0.7 A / 67.7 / 71.9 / 69.2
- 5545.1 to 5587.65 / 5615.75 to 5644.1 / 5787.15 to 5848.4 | -0.6 A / 71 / 71.7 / 71.2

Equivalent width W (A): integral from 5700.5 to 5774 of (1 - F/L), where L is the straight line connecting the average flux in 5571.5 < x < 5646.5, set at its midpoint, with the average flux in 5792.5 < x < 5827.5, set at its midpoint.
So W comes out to 1.3 A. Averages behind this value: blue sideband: 72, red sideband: 71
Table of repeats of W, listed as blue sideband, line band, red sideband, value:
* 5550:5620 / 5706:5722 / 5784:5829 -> 0.4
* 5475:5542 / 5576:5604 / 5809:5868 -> -2.6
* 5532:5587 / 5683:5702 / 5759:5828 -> 0.1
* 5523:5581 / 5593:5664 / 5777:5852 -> -3.3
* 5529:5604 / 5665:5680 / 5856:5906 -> 0.1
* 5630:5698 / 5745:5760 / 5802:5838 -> 0.3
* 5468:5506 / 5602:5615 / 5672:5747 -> -0.4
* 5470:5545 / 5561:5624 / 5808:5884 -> -4.9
